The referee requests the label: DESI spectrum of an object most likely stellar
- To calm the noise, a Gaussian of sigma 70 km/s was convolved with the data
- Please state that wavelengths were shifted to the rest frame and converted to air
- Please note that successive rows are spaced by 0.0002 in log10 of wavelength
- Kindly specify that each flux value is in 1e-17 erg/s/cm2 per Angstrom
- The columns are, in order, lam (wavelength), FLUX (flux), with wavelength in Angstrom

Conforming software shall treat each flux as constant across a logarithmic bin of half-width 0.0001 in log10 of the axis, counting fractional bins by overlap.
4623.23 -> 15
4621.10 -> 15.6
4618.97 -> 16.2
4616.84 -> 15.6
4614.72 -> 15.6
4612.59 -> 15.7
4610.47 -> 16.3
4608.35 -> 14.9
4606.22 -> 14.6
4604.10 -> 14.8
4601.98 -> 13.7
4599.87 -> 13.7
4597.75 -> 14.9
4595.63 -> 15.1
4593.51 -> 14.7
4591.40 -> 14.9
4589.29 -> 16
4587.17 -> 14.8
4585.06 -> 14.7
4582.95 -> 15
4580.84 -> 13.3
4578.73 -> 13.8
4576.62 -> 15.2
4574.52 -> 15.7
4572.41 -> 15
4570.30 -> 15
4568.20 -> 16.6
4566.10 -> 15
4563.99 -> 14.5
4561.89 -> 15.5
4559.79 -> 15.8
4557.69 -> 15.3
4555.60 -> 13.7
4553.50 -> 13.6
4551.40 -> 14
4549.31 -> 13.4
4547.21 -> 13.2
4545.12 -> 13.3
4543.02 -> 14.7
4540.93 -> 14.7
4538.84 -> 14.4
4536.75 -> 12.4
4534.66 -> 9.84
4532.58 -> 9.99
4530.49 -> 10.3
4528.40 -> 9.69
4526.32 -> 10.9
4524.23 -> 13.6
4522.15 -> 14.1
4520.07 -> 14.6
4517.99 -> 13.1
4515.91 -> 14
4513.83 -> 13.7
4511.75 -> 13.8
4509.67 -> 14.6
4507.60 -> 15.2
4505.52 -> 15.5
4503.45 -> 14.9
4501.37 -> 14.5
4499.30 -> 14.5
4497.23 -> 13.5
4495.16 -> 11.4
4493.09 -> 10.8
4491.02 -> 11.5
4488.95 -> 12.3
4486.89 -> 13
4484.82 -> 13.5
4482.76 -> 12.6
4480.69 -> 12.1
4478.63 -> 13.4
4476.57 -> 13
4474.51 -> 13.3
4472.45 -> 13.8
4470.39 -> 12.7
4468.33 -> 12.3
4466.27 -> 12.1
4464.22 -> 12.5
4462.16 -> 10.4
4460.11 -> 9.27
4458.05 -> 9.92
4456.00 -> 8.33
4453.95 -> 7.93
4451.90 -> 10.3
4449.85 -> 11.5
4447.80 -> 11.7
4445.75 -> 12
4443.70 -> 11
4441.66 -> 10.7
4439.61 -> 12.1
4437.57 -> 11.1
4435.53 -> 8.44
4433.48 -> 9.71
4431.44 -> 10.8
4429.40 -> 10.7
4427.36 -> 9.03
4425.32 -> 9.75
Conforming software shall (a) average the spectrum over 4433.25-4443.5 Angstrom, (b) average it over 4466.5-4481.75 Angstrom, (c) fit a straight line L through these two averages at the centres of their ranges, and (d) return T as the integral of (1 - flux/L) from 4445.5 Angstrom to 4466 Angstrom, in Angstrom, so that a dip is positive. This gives 2.2 Angstrom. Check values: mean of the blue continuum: 10.5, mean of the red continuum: 12.9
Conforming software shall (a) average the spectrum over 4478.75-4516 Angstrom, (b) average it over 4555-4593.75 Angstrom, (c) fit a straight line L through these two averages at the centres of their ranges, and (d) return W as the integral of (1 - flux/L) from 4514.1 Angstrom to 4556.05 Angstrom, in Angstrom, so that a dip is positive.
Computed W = 3.8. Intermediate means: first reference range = 13.4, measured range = 12.9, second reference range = 15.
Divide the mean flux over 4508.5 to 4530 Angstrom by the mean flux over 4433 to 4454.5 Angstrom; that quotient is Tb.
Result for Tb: 1.2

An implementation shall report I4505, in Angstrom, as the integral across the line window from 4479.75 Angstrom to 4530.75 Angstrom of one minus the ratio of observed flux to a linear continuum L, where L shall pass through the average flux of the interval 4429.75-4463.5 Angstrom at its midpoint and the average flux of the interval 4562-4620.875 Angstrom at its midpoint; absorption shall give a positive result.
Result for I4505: -3.9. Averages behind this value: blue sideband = 10.3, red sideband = 15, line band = 13.2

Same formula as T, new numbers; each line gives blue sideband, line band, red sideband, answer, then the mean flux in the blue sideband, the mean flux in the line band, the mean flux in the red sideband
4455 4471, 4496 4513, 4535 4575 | -2.8 Angstrom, 10.9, 14.5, 14.4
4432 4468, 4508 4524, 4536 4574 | -1.2 Angstrom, 10.6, 14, 14.5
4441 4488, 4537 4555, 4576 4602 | -0.3 Angstrom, 11.6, 13.8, 14.6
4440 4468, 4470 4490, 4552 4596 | -2.4 Angstrom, 10.7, 13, 14.9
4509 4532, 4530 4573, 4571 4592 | 0.1 Angstrom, 12.9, 13.9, 14.8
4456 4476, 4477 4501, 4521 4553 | -1.4 Angstrom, 11.7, 12.7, 12.6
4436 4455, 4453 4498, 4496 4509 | 3.7 Angstrom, 10.9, 11.8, 14.6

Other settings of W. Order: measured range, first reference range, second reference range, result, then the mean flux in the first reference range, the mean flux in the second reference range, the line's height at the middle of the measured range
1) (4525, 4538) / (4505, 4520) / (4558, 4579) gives 3.52 Angstrom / 14.2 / 15.3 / 14.6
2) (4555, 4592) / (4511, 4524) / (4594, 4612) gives -1.40 Angstrom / 13.9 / 14.8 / 14.5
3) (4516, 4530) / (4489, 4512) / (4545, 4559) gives 1.07 Angstrom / 13.6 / 13.9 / 13.7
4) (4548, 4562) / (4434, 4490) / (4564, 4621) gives -0.35 Angstrom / 11.5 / 15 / 14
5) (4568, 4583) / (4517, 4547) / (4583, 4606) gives -0.83 Angstrom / 12.6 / 14.7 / 14.1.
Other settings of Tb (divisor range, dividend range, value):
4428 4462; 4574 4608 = 1.42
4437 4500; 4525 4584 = 1.17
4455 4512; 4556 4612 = 1.18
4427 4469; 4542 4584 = 1.38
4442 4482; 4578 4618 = 1.30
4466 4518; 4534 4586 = 1.08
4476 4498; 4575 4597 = 1.19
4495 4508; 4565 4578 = 1.07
